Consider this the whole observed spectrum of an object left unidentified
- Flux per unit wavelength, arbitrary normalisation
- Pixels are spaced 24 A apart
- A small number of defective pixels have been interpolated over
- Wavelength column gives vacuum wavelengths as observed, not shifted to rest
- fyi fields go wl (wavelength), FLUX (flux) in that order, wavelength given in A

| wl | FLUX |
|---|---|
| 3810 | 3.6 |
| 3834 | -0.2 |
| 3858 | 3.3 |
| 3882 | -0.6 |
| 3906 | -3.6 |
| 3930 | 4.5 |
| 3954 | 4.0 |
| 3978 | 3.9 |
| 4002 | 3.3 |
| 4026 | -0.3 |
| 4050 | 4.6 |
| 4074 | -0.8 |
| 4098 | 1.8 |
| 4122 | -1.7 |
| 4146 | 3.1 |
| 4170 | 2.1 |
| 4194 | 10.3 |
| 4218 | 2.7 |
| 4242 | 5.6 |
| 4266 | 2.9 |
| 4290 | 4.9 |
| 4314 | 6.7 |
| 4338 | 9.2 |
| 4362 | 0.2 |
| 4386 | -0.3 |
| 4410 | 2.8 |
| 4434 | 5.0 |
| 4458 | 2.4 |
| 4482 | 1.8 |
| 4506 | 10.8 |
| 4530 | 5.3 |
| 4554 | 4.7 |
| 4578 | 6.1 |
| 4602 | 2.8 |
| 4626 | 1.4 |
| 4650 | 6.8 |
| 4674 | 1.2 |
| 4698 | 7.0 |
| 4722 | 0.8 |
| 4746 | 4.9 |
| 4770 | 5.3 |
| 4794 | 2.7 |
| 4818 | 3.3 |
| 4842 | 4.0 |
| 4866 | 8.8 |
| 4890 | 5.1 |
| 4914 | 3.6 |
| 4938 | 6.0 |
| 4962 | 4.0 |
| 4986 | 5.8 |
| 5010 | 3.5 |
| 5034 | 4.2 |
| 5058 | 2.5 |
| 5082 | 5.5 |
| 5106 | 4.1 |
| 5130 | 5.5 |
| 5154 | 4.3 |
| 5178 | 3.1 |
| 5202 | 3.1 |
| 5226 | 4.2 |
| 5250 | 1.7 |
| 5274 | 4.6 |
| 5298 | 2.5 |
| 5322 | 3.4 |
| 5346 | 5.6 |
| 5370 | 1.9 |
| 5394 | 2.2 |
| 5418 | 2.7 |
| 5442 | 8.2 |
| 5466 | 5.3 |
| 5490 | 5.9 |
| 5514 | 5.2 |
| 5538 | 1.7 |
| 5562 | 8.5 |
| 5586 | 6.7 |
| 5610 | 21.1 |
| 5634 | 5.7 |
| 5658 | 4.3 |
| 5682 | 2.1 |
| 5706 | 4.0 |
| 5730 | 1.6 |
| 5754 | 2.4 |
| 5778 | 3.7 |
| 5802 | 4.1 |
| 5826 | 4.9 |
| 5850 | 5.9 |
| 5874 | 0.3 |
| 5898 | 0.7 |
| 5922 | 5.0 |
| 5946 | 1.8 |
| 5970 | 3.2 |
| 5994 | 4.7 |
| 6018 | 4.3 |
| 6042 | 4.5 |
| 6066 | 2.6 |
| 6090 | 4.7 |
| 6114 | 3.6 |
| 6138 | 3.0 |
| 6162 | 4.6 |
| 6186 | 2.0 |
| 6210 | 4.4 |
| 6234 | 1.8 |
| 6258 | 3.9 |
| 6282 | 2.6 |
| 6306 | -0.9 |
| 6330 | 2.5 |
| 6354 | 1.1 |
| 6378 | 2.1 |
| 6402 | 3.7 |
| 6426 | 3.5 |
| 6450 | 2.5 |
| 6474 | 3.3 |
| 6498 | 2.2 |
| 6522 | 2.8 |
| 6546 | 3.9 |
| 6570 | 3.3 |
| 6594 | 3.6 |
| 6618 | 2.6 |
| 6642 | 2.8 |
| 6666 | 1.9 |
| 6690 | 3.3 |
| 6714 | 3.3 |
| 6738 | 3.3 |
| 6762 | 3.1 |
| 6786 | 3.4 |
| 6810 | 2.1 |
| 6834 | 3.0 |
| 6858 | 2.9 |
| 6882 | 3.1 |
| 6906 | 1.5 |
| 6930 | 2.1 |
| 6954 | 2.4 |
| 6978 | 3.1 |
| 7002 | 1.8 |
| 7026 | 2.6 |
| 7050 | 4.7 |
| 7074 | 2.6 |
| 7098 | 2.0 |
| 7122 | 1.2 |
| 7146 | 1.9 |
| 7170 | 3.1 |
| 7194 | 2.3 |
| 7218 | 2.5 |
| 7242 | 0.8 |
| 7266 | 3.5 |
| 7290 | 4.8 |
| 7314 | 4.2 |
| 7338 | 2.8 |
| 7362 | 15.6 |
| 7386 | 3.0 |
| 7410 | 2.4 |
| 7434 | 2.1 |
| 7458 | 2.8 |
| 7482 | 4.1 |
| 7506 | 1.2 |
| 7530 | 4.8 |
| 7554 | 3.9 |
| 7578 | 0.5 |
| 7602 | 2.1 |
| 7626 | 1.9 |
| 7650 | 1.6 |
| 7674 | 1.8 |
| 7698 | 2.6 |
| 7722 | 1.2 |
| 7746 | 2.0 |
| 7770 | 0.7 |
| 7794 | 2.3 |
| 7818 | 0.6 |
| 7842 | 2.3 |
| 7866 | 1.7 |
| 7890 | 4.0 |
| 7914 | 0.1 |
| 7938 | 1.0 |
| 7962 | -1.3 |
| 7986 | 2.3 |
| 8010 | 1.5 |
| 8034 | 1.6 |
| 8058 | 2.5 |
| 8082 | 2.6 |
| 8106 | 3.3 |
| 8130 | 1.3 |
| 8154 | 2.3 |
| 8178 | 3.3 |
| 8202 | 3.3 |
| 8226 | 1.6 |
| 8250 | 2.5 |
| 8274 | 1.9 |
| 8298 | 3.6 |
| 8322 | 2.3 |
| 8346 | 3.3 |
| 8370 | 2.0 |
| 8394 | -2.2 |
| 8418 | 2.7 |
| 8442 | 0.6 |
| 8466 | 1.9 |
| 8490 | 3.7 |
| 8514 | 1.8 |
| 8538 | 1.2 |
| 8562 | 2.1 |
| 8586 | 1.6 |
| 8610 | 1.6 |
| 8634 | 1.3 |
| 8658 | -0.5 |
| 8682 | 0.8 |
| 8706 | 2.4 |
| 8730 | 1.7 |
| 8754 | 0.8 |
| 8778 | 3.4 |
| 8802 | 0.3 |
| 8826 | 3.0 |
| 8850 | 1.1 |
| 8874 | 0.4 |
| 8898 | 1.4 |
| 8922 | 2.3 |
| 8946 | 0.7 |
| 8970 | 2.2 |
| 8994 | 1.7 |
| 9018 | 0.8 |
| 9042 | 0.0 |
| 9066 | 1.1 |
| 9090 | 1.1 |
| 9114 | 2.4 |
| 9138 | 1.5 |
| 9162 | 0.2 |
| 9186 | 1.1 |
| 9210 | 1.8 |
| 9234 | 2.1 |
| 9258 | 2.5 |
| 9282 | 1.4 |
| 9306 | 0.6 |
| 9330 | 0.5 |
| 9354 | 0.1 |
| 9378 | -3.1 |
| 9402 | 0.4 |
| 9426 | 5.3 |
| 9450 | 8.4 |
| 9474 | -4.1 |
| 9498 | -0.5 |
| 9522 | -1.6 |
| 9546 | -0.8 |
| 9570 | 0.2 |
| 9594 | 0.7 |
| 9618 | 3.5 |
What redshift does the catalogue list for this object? 0.12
